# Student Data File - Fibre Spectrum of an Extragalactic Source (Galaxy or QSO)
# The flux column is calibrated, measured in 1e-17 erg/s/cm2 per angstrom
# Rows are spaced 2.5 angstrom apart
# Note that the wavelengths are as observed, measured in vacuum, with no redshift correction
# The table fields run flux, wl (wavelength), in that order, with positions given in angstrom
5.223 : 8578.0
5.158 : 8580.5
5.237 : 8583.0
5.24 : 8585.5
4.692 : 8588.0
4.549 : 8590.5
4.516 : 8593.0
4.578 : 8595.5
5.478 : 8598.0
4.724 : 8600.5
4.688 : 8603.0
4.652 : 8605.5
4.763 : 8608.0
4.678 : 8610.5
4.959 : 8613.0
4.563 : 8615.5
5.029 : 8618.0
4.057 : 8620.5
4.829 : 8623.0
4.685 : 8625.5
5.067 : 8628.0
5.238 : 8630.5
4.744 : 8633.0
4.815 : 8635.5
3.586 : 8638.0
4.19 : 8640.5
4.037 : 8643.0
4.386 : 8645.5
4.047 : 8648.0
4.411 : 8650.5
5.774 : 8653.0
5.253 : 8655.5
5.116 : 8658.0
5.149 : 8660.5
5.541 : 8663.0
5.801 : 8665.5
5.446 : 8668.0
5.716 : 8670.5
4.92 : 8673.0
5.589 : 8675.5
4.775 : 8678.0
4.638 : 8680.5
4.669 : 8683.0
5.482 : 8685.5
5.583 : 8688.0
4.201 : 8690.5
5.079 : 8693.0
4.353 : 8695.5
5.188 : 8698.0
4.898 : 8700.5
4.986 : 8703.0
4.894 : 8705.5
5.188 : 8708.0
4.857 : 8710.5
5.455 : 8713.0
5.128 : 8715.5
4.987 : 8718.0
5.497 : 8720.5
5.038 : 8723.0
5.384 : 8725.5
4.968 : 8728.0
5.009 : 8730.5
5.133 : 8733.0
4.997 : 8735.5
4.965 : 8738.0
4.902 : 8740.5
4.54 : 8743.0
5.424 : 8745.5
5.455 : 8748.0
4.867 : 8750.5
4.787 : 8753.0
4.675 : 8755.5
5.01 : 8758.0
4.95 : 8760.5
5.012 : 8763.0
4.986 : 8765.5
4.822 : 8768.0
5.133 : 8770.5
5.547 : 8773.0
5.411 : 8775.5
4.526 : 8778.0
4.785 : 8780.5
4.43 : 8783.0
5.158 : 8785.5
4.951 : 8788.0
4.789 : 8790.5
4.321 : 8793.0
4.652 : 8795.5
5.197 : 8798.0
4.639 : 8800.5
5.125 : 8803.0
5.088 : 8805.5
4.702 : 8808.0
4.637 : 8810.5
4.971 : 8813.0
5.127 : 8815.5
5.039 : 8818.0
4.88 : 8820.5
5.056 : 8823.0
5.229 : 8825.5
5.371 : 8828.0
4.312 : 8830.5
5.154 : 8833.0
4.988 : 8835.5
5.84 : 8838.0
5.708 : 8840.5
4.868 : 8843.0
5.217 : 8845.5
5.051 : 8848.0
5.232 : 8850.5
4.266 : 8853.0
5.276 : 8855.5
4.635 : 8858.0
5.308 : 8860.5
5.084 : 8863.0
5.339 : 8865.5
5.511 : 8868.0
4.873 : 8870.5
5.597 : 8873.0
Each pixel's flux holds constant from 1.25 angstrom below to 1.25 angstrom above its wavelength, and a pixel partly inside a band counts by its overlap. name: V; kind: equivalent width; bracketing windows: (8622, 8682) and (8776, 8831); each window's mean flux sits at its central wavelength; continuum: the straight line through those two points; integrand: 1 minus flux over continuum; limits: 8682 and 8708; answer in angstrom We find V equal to -0.3 angstrom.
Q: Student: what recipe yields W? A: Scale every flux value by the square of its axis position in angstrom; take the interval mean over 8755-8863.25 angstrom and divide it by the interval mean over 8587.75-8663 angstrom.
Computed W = 1.10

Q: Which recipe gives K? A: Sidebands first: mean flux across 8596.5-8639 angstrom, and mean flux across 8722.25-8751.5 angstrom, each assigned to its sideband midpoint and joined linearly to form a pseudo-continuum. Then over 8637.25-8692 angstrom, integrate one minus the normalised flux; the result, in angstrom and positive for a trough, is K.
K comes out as -0.7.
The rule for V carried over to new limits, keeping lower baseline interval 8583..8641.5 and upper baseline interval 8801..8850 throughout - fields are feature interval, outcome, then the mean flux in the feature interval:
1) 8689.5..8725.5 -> -0.9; 5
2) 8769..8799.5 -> 0.6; 4.91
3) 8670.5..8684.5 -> -0.5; 5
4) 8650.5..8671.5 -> -2.7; 5.41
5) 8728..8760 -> -0.3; 4.98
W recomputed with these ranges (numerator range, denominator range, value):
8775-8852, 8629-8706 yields 1.05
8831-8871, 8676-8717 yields 1.07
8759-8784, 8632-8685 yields 1.04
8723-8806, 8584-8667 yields 1.07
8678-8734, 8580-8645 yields 1.09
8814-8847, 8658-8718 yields 1.04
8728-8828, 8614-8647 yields 1.12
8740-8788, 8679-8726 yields 1.00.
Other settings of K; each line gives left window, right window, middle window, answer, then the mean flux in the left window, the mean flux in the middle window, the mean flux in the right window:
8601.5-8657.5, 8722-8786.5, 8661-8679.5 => -2.35 angstrom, 4.66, 5.38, 5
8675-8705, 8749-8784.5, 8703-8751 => -1.52 angstrom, 4.94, 5.09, 4.93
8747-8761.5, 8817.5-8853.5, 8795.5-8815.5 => 0.54 angstrom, 4.95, 4.91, 5.1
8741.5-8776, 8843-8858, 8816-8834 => -0.09 angstrom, 5.04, 5.01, 4.97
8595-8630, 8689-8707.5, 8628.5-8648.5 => 1.57 angstrom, 4.78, 4.42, 4.83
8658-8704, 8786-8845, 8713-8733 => -0.35 angstrom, 5.11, 5.16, 4.99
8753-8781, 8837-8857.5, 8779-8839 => 1.70 angstrom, 4.98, 4.93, 5.15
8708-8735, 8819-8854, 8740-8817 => 2.90 angstrom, 5.14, 4.92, 5.09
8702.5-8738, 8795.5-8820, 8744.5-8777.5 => -0.29 angstrom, 5.11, 5.07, 4.93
